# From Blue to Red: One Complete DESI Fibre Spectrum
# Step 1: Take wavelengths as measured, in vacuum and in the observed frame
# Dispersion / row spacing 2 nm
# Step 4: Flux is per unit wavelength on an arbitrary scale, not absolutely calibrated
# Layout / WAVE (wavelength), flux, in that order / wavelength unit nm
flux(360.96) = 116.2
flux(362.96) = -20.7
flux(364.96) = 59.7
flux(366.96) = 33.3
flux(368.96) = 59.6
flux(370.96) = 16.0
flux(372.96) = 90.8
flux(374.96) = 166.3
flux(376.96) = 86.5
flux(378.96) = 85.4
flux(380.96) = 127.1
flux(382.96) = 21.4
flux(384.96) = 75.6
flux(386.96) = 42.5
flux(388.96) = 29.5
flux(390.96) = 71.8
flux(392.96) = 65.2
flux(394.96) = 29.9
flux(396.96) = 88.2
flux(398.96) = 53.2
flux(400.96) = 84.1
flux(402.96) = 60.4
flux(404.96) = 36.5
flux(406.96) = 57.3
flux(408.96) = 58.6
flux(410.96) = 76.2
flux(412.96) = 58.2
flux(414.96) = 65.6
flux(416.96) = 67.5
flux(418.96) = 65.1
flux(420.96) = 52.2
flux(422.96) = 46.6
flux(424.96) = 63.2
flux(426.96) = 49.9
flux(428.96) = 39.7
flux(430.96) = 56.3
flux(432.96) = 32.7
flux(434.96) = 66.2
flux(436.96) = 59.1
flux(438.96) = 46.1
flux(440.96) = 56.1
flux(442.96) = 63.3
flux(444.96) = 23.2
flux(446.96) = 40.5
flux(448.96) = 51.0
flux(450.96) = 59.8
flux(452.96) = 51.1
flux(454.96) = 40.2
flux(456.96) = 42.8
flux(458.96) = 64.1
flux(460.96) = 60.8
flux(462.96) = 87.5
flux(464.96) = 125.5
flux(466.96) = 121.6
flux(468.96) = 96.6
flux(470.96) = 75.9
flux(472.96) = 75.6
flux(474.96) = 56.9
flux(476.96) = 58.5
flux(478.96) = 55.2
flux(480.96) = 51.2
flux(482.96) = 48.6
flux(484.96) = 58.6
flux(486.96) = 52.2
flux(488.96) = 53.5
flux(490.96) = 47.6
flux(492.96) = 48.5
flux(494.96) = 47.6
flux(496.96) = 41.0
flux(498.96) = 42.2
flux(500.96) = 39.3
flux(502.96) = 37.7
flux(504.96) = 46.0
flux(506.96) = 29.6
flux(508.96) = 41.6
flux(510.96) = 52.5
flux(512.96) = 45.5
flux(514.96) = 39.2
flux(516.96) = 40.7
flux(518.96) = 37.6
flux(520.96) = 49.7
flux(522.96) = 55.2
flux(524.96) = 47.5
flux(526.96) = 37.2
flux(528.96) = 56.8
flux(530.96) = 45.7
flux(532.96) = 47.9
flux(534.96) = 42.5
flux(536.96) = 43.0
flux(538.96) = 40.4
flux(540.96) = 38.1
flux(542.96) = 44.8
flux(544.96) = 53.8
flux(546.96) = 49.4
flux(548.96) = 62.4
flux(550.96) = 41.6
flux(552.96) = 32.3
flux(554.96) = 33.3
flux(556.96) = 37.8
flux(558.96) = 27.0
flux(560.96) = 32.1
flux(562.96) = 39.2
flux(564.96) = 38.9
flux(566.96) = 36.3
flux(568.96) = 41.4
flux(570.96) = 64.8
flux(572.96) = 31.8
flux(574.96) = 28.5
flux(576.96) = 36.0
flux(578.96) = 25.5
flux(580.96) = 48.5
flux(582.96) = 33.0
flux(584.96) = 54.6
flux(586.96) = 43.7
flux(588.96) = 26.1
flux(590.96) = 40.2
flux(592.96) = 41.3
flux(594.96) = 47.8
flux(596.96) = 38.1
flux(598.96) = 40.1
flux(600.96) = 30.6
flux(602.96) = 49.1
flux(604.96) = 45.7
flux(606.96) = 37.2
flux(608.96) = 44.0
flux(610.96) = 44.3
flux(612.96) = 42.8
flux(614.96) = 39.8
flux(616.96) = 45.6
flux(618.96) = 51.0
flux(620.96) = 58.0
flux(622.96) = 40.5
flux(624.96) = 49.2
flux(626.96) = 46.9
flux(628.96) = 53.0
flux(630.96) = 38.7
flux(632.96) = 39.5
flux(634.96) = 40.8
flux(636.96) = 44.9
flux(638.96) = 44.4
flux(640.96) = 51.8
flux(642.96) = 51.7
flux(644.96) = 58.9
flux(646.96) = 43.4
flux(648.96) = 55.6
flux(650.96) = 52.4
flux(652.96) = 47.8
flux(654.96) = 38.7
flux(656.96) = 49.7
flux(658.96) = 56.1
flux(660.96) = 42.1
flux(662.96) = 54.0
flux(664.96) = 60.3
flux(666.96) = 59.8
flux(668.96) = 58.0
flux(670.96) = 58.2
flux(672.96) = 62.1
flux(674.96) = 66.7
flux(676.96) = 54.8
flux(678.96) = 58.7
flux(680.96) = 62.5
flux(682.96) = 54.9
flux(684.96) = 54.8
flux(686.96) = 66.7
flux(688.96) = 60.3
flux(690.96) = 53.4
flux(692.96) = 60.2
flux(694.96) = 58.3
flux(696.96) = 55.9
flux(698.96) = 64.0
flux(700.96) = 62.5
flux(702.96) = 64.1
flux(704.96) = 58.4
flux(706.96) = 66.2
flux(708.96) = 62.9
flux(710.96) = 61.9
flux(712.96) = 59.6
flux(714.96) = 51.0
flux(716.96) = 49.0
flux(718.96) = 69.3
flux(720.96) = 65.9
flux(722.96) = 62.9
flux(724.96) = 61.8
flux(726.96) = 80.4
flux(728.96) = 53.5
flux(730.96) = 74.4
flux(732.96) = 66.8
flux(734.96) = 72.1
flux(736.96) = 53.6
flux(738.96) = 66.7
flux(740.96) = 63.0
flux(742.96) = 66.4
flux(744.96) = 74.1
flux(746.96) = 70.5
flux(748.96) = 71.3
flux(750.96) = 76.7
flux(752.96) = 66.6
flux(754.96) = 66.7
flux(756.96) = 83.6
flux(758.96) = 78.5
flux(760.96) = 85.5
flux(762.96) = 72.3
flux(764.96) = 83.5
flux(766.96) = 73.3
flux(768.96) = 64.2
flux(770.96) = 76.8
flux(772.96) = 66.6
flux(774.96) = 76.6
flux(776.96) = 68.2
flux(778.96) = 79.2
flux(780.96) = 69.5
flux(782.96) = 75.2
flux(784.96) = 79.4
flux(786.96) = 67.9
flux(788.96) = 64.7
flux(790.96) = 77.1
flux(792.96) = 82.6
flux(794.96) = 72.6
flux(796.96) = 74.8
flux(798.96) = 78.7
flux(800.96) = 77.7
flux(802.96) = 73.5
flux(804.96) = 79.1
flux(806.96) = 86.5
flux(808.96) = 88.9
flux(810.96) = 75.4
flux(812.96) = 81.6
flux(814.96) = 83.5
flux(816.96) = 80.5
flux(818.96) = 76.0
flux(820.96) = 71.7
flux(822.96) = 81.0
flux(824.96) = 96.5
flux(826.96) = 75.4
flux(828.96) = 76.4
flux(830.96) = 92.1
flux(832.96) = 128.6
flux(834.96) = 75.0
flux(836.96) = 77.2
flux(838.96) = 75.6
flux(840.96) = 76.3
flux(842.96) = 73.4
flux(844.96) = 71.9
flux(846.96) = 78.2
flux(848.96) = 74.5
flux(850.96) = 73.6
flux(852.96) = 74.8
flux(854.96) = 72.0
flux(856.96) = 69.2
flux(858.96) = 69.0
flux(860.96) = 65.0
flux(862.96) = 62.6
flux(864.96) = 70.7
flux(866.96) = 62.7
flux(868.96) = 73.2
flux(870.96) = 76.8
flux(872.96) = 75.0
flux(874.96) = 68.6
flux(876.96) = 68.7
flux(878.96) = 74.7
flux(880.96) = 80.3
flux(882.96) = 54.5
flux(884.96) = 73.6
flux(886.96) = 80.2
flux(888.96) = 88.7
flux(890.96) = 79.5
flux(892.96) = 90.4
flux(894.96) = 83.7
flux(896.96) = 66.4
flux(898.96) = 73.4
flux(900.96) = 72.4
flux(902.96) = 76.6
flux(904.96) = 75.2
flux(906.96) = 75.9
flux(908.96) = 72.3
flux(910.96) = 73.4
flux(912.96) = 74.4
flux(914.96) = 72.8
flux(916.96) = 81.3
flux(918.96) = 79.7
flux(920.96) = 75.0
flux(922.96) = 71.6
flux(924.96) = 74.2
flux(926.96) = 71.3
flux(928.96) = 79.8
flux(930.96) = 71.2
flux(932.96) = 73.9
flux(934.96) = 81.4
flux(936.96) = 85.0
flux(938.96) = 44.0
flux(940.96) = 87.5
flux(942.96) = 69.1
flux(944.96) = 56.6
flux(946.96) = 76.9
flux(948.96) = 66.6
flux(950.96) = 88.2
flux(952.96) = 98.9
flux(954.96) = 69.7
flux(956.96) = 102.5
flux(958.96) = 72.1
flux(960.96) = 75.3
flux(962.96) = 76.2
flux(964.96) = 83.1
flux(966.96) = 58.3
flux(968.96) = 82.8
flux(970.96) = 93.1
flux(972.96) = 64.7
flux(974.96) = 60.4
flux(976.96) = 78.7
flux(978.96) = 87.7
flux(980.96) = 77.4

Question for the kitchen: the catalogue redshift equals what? 0.66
